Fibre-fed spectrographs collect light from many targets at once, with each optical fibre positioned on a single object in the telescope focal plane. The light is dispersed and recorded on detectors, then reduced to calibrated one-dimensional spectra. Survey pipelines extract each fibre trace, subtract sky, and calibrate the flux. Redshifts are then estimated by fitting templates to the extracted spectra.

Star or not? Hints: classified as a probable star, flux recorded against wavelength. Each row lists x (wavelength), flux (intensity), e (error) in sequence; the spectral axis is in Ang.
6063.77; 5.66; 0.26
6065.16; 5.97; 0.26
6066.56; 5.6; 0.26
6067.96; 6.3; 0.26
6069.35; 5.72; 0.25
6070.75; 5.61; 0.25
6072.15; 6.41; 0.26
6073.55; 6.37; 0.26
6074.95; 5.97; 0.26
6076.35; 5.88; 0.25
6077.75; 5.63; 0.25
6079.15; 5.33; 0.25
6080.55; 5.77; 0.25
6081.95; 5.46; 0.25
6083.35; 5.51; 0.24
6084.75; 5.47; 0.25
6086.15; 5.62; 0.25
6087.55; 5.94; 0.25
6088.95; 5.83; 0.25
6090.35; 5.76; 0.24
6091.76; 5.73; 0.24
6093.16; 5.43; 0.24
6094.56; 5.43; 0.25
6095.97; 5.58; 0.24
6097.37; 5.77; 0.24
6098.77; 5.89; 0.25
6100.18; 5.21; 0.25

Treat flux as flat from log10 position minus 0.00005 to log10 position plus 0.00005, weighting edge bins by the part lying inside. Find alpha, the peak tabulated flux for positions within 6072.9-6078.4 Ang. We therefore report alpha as 6.37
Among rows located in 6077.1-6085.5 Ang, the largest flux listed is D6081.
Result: 5.77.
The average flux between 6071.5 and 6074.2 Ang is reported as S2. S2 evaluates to 6.39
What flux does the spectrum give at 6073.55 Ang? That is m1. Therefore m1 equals 6.37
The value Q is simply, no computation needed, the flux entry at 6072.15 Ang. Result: 6.41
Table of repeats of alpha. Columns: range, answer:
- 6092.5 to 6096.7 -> 5.58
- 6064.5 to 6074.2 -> 6.41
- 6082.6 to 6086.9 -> 5.62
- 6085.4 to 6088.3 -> 5.94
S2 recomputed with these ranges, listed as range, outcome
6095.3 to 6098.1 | 5.69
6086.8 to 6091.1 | 5.84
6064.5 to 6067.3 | 5.78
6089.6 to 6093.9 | 5.64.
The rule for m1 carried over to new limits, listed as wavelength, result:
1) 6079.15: 5.33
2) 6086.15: 5.62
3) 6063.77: 5.66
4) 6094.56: 5.43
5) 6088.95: 5.83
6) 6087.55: 5.94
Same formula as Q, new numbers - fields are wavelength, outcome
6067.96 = 6.3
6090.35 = 5.76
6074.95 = 5.97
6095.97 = 5.58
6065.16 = 5.97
